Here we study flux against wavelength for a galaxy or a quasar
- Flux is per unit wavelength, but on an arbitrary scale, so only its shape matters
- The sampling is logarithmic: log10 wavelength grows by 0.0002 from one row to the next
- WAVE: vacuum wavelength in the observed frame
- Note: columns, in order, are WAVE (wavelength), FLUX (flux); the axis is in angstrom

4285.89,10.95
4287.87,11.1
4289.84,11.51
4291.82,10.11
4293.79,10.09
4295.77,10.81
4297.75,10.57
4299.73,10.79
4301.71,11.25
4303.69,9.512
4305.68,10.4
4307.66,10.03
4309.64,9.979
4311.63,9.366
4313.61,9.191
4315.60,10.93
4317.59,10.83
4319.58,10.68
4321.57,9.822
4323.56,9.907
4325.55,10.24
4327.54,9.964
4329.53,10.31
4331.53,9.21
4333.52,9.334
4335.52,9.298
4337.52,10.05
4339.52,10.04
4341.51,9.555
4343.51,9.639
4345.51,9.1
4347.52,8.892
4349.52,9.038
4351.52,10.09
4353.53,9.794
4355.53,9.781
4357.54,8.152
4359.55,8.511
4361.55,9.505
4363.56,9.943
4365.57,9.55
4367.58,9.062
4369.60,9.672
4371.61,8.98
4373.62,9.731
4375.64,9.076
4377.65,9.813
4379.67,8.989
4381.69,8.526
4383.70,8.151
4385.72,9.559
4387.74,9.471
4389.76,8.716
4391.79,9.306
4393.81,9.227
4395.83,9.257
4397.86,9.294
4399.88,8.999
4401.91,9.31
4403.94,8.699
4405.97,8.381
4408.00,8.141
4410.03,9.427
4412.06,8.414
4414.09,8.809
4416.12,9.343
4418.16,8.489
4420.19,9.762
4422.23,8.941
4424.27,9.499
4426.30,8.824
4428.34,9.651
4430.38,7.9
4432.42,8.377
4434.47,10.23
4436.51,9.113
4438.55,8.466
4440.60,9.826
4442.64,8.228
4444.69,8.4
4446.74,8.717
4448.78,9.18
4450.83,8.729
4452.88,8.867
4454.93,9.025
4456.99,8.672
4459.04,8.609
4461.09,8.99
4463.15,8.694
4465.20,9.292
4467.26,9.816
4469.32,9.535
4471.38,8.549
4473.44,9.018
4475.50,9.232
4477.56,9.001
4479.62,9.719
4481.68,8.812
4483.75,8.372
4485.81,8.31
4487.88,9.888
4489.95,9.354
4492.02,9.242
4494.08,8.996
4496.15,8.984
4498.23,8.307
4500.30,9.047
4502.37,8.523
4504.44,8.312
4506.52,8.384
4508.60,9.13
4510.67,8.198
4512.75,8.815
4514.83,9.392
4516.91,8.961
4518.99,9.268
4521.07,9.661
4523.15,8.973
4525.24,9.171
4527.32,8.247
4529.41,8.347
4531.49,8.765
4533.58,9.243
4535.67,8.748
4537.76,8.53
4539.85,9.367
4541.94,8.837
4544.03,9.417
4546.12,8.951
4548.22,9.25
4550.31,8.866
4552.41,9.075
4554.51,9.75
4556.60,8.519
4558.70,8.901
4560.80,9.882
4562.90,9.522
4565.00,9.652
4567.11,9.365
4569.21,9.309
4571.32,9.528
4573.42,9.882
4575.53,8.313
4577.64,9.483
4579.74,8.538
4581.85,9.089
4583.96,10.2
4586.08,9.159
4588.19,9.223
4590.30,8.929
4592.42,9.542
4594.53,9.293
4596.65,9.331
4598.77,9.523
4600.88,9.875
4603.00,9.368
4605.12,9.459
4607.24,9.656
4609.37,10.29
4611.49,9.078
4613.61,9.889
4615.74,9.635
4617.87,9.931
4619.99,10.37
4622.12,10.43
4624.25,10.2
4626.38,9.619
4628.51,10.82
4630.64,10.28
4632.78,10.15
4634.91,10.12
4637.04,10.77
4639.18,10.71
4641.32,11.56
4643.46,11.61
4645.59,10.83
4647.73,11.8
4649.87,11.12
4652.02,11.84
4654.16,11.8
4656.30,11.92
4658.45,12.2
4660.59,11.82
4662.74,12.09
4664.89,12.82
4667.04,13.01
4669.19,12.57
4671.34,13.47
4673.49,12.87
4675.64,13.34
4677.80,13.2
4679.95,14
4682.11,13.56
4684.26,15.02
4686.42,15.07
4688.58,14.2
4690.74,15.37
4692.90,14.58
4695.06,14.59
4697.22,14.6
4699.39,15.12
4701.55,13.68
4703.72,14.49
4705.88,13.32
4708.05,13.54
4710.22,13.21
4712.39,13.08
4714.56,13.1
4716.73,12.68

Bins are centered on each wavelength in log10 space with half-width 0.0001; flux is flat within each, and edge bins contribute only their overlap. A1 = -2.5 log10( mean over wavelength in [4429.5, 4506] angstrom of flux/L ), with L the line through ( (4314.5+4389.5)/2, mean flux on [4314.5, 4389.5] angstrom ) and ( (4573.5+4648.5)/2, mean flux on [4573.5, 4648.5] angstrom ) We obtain 0.09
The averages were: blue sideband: 9.54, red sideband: 9.91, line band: 8.93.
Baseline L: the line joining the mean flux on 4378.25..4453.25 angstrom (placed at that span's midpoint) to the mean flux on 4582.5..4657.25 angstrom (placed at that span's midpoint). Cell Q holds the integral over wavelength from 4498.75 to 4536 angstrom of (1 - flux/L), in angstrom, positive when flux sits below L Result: 2.93 angstrom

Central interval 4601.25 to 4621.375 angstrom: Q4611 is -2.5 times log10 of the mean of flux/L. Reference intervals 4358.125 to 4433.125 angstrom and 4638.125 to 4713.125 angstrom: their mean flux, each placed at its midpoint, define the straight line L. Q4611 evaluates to 0.24 mag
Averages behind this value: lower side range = 9.06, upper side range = 13.1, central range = 9.76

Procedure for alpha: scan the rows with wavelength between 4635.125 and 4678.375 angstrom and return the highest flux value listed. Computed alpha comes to 13.47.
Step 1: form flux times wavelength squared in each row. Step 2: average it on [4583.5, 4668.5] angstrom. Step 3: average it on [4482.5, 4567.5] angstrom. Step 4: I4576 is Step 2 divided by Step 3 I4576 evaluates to 1.2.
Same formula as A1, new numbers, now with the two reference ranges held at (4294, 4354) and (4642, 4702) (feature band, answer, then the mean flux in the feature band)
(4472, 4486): 0.26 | 8.95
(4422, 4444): 0.21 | 9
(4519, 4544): 0.31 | 8.94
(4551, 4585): 0.29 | 9.31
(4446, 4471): 0.24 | 9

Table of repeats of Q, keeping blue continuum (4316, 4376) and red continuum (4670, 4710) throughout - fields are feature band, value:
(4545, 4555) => 2.5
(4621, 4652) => 6.1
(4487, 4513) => 6.2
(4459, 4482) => 4.3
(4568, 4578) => 2.6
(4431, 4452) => 3.8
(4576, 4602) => 7.0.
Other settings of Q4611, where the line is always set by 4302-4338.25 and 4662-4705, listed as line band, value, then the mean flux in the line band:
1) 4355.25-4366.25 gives 0.135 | 9.2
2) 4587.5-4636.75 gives 0.317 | 9.81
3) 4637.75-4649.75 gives 0.193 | 11.3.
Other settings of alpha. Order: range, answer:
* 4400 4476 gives 10.23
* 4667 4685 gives 15.02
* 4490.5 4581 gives 9.882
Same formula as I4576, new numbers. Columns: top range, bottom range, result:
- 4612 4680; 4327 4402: 1.39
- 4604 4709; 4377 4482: 1.49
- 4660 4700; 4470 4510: 1.68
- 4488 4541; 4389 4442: 1.03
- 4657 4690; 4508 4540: 1.59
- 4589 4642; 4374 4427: 1.21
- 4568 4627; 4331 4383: 1.14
